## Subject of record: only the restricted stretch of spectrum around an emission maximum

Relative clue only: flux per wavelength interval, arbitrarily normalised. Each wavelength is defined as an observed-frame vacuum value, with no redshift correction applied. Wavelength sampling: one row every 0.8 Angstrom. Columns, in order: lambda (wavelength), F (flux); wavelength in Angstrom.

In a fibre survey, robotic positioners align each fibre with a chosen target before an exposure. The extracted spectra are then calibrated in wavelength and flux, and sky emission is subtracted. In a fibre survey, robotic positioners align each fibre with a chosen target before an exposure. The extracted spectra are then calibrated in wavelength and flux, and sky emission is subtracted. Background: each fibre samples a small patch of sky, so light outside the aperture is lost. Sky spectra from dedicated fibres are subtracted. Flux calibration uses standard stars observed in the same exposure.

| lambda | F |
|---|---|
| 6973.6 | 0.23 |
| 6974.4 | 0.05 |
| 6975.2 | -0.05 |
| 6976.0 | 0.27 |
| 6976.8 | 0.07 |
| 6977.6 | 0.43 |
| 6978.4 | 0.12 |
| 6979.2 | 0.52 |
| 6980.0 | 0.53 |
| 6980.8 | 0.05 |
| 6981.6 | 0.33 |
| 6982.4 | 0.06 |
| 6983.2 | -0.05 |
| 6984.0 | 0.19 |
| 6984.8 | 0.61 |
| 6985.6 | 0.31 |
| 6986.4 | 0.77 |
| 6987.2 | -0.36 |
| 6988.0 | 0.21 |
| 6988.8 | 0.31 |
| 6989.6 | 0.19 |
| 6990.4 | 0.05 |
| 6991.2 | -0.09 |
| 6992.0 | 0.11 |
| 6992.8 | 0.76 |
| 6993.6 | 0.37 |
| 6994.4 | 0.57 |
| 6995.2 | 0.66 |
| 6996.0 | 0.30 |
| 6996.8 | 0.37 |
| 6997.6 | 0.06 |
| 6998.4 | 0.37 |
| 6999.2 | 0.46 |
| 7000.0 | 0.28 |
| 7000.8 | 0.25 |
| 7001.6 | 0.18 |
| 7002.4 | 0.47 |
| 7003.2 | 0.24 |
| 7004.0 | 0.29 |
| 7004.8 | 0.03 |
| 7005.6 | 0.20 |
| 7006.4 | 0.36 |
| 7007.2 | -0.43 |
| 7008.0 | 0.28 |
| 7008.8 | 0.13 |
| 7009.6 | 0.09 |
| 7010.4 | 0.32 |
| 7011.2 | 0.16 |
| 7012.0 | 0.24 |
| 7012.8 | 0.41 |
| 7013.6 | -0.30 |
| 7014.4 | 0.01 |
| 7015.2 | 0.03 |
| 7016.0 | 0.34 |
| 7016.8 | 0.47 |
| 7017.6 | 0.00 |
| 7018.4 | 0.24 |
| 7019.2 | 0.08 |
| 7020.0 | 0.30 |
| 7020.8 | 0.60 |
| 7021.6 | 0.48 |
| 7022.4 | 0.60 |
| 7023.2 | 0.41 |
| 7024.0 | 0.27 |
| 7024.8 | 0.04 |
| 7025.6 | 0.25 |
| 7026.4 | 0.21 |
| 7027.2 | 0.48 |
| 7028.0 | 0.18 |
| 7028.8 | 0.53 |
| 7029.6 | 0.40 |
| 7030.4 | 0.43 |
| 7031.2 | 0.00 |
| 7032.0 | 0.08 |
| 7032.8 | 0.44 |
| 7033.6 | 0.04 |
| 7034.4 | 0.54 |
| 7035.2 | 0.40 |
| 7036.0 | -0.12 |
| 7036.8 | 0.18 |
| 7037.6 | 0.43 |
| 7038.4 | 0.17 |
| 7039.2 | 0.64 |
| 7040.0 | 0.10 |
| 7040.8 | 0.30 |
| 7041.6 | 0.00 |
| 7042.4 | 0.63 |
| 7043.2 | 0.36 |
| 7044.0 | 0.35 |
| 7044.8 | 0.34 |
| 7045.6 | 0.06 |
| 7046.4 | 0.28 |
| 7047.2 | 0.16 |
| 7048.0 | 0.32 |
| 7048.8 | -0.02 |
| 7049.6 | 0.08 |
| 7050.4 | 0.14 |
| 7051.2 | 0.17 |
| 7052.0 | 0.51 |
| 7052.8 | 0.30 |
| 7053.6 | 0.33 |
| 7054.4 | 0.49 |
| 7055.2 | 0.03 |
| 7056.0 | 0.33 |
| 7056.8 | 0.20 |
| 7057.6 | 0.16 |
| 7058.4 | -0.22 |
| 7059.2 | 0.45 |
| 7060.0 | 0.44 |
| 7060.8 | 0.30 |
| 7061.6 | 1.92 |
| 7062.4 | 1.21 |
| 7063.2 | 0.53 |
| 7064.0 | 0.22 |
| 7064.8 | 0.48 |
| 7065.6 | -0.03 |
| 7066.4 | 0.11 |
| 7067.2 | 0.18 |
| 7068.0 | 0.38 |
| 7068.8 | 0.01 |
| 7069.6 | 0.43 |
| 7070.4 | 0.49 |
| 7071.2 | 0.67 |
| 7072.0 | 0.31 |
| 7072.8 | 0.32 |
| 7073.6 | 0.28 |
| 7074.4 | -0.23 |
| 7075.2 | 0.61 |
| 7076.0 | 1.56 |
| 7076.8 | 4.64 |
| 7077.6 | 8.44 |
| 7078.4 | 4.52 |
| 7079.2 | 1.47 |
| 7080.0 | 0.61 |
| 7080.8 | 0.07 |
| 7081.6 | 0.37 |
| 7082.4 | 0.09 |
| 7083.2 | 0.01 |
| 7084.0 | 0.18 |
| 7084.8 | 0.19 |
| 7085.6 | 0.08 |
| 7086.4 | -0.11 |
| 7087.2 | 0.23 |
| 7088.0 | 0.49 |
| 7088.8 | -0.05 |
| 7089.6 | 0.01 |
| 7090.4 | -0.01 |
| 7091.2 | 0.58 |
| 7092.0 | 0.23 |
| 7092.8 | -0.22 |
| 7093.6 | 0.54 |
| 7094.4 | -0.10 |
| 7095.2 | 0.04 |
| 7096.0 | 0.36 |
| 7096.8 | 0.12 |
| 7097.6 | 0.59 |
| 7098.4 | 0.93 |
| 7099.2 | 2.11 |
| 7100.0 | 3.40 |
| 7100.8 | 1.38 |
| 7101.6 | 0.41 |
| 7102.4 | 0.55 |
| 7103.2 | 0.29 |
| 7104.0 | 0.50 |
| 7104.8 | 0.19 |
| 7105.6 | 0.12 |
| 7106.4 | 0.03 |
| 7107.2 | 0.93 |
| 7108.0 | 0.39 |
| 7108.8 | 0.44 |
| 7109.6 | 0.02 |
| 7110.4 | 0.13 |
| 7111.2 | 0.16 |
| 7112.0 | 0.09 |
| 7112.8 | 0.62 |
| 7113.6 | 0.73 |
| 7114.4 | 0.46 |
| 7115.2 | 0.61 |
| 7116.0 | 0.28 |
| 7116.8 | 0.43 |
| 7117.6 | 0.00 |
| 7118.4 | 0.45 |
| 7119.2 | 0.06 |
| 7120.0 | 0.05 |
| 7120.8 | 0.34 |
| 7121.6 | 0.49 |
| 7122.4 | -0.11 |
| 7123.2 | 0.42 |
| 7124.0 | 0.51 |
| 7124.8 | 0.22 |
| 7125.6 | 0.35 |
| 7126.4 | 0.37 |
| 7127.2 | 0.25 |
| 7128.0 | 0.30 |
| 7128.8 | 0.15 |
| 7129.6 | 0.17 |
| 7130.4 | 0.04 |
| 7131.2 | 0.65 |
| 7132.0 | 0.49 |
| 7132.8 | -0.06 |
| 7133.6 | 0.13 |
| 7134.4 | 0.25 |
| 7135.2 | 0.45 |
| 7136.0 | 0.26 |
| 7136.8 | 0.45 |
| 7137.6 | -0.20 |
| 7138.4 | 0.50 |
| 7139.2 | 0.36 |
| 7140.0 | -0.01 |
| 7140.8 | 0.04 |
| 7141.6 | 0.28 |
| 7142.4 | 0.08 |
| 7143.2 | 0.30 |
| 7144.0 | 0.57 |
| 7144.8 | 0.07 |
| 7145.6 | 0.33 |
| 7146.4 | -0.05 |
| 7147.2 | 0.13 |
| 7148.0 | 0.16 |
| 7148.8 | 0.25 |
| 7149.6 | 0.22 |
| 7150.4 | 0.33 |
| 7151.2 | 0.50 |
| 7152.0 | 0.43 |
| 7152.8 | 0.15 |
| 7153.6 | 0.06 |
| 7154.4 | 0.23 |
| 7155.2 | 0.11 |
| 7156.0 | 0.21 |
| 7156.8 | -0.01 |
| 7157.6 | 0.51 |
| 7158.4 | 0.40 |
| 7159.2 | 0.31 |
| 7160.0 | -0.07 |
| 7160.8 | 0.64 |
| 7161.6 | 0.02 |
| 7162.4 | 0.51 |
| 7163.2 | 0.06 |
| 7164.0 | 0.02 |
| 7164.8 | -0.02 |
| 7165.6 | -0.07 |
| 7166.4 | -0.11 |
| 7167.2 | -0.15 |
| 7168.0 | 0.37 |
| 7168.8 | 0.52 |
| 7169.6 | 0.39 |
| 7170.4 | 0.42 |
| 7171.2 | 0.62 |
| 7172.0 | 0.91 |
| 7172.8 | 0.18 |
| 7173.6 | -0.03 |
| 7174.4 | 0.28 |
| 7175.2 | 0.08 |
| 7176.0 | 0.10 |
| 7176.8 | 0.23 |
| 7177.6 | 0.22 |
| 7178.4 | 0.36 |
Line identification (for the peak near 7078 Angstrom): H-alpha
